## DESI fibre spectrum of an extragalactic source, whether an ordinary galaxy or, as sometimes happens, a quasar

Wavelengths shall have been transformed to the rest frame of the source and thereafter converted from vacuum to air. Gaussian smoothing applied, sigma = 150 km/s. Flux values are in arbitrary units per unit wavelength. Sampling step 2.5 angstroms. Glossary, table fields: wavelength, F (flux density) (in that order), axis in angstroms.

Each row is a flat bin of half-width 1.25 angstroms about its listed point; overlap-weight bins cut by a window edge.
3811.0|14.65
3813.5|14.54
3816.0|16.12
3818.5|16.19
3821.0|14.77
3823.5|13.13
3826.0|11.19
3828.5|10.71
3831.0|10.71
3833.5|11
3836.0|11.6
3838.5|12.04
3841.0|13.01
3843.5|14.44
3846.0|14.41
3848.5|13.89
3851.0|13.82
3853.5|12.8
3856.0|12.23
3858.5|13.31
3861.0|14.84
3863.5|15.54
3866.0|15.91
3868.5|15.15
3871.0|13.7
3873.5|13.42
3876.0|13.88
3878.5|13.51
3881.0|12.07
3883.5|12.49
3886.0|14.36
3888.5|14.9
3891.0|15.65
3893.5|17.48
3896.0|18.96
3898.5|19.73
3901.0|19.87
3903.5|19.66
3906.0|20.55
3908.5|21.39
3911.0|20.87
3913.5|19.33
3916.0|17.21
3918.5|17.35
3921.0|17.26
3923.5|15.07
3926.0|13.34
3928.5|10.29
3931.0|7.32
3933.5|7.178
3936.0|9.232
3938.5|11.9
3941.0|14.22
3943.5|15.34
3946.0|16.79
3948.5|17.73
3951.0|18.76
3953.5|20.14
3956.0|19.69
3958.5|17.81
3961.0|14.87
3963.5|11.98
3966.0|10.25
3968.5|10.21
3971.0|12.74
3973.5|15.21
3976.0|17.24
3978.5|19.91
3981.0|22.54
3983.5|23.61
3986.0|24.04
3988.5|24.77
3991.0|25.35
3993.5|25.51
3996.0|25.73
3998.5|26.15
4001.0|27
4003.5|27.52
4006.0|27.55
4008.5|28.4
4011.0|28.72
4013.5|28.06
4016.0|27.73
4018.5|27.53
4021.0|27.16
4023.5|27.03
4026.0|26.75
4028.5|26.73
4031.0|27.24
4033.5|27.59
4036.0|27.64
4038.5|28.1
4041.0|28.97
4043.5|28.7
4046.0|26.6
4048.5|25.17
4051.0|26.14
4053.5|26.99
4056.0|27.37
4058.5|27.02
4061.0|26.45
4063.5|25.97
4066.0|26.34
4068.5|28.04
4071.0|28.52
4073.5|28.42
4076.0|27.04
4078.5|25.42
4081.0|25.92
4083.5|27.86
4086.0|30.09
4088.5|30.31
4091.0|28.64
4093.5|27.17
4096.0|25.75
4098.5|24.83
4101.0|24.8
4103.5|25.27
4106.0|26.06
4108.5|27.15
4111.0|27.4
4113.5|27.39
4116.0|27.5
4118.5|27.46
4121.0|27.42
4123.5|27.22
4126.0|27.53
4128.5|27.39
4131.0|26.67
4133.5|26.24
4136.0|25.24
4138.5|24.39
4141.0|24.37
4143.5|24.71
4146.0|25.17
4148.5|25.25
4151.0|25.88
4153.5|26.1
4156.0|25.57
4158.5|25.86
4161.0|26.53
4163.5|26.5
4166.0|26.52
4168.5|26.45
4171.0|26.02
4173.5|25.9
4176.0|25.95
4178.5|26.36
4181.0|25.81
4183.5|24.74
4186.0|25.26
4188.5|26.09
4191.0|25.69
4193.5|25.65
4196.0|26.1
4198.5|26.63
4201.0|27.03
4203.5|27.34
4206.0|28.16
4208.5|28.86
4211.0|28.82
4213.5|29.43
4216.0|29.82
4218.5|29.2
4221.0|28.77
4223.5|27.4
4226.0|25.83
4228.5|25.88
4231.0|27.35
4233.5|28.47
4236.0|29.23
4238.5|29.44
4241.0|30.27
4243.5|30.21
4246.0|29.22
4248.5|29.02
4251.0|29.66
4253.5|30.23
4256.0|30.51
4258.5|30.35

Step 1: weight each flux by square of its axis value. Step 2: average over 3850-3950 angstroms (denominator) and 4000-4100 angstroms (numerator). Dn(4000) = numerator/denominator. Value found 1.95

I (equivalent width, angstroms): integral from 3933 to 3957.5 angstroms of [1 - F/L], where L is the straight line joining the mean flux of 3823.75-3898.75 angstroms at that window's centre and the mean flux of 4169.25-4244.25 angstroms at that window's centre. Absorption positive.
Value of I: 2.6 angstroms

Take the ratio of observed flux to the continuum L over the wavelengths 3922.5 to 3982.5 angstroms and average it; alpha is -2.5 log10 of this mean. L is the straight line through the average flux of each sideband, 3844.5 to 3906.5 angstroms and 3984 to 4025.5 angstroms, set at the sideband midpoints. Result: 0.453 mag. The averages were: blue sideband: 15.2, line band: 14.6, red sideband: 26.7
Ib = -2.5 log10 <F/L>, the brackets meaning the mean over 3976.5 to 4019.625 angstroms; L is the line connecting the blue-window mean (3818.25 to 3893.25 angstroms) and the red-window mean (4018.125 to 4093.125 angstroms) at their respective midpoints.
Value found -0.10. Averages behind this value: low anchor 13.5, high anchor 27.4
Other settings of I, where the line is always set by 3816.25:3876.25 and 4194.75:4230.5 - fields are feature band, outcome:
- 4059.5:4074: -3.4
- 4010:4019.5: -3.8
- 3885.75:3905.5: -3.1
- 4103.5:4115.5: -1.6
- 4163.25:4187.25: 0.4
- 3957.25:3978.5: 4.7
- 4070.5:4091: -4.8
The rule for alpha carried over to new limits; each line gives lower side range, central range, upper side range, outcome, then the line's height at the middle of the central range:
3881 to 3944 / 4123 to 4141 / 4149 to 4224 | -0.07 mag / 24.6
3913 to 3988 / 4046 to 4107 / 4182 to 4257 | -0.25 mag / 21.4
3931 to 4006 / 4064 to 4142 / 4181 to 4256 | -0.15 mag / 23.5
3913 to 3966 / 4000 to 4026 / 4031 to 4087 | -0.23 mag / 22.4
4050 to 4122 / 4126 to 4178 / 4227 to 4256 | 0.08 mag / 27.9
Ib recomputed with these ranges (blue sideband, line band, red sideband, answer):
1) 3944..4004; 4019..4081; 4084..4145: -0.158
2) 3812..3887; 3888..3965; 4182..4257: 0.015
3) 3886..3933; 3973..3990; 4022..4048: 0.078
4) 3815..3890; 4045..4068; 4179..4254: -0.226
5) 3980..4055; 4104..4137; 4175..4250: 0.010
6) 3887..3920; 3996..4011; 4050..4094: -0.146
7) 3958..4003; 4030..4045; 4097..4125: -0.224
